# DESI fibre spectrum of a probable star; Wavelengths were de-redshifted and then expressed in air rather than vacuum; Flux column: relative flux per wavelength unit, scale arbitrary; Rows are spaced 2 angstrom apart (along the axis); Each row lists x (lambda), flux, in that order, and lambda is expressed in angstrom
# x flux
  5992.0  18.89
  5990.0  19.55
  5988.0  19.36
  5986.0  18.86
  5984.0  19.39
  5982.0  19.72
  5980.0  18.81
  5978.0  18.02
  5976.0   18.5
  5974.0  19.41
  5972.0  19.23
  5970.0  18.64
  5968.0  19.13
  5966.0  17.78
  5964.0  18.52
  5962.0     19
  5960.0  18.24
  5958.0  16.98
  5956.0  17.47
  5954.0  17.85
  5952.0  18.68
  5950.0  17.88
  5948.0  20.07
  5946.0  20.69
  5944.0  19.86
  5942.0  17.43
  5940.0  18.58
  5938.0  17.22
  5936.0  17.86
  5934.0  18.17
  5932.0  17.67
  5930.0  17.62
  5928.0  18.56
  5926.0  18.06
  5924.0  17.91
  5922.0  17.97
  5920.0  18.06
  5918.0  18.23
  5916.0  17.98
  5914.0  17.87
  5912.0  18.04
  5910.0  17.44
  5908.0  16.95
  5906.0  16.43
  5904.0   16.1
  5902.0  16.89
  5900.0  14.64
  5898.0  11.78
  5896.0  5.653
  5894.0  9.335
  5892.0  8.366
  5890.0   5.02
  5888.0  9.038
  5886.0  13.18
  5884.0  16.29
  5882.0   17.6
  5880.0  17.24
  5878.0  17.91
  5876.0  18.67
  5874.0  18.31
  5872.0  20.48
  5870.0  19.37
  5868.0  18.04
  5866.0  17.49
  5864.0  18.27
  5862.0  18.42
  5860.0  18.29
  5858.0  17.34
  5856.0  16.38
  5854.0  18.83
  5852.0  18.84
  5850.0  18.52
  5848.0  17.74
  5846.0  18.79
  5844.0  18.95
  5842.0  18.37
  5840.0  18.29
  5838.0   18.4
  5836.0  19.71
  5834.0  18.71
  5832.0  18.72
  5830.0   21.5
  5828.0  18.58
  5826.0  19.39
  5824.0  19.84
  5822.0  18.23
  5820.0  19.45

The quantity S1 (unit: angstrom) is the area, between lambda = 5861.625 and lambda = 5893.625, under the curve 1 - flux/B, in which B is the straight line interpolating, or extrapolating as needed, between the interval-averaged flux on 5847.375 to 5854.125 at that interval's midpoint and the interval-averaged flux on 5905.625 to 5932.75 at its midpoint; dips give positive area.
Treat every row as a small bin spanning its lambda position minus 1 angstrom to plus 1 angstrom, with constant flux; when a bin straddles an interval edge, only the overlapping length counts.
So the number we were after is 4.5 angstrom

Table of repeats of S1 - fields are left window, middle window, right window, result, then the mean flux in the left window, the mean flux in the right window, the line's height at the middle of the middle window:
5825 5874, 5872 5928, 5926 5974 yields 9.51 angstrom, 18.6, 18.4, 18.5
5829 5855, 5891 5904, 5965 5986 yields 5.08 angstrom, 18.9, 18.9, 18.9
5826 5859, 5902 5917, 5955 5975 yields 1.05 angstrom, 18.6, 18.4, 18.5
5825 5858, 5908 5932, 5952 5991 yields 0.96 angstrom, 18.7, 18.7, 18.7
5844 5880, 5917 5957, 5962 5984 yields 0.78 angstrom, 18.3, 18.8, 18.7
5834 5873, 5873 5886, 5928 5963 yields 0.77 angstrom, 18.5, 18.3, 18.4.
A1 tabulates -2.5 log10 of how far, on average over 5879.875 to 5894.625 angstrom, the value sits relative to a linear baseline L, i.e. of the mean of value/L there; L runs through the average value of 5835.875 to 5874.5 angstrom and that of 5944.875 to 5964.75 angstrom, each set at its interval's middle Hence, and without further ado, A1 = 0.49 mag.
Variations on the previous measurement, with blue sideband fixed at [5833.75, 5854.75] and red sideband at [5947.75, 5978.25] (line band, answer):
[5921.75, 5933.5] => 0.031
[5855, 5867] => 0.055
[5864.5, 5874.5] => -0.008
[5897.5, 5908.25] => 0.192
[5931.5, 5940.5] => 0.036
